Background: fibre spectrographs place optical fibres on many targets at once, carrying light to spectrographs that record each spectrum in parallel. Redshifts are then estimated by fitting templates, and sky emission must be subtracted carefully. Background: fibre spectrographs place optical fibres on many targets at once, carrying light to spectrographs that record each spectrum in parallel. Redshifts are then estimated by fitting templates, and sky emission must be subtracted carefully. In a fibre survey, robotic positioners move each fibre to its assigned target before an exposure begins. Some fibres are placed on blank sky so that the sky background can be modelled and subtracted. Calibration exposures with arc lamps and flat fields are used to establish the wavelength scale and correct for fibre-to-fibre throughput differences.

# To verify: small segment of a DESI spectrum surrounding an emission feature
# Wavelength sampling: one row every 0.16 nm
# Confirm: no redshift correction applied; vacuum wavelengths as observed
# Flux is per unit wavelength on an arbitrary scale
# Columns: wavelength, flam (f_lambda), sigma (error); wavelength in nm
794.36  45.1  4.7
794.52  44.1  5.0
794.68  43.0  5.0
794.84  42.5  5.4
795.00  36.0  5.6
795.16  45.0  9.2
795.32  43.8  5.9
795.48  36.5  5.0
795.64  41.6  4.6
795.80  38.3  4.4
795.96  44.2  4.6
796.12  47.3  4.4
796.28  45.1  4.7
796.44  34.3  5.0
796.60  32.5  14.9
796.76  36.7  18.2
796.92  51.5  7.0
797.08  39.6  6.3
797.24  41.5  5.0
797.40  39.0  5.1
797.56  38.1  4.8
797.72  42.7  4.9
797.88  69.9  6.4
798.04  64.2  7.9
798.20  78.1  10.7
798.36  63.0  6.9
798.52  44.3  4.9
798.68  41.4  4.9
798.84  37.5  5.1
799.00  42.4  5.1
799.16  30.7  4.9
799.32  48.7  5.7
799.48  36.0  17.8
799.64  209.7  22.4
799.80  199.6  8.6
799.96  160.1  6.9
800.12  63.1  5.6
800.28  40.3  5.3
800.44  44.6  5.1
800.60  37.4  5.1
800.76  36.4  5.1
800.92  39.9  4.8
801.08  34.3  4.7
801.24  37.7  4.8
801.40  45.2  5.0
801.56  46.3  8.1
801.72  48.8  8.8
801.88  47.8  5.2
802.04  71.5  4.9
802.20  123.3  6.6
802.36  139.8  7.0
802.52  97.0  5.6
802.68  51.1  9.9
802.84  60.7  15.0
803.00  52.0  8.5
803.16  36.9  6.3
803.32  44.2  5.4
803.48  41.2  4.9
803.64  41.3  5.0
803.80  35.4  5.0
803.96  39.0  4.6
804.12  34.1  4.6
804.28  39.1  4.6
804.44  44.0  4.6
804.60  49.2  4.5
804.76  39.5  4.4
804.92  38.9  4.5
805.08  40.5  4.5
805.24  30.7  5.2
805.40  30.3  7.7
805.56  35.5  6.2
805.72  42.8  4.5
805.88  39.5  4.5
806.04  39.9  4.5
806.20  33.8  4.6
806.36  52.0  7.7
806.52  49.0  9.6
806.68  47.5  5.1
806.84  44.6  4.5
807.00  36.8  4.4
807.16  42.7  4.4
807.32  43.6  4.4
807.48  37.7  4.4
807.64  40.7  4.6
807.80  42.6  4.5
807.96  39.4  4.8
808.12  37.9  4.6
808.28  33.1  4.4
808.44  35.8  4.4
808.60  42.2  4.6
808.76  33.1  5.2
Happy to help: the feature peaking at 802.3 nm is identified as [N II] 6583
